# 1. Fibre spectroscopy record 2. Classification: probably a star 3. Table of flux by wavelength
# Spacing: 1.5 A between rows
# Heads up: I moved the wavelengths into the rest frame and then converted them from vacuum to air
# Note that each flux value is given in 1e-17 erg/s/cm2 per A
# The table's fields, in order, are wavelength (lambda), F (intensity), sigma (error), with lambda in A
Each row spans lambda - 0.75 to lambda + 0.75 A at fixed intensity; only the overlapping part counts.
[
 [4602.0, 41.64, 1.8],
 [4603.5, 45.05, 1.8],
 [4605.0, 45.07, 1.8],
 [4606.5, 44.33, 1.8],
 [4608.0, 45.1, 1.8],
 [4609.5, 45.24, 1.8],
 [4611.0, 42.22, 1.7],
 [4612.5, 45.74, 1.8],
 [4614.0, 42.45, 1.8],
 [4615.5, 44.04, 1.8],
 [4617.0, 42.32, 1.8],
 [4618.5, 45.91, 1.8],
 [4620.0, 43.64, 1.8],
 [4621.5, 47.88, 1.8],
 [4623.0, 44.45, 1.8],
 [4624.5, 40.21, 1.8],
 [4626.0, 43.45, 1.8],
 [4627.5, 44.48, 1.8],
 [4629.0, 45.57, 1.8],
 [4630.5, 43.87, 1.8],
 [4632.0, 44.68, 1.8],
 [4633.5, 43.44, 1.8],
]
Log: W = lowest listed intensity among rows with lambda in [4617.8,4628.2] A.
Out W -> 40.21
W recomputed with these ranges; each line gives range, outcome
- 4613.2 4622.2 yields 42.32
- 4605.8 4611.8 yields 42.22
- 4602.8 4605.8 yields 45.05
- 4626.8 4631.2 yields 43.87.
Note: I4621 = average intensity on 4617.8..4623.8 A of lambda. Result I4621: 45.4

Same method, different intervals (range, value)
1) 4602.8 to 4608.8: 44.9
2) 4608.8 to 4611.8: 43.7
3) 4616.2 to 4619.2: 44.1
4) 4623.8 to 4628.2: 42.7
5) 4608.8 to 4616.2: 43.9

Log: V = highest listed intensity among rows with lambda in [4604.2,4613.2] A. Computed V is 45.74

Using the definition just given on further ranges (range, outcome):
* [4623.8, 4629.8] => 45.57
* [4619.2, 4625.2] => 47.88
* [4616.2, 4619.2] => 45.91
